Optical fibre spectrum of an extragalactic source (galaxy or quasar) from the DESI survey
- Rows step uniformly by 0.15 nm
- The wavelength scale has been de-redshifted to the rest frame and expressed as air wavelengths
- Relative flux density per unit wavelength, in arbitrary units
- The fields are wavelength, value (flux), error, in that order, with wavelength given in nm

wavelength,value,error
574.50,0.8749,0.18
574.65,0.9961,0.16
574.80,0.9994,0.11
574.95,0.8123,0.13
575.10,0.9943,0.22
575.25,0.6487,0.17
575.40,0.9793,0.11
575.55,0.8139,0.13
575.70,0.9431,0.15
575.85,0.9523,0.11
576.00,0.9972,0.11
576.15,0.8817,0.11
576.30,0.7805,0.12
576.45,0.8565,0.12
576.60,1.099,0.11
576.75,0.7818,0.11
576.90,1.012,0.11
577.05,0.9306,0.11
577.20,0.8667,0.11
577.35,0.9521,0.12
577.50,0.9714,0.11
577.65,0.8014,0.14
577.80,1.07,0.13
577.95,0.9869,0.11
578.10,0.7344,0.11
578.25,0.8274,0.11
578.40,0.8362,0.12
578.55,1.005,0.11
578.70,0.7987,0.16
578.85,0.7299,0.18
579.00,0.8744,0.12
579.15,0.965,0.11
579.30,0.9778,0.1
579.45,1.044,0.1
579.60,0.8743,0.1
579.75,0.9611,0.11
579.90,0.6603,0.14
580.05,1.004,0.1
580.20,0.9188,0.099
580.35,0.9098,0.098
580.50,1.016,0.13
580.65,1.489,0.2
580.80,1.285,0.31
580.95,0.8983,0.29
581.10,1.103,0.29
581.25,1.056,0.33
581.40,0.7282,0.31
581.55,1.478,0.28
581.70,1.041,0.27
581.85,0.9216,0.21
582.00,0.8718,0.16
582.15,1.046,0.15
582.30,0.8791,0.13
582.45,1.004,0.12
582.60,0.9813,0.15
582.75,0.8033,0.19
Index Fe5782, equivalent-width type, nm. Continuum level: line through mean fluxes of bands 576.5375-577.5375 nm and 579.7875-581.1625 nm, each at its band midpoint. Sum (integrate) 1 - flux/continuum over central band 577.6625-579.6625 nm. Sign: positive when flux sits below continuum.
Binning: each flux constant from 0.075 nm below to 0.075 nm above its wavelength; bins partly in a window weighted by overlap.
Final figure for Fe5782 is 0.171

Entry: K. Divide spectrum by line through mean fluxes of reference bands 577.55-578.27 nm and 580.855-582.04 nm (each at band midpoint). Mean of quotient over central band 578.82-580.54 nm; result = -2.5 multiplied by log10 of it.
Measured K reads 0.049 mag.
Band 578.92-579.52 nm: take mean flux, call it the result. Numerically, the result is 0.963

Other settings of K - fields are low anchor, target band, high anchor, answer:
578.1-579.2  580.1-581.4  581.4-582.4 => -0.11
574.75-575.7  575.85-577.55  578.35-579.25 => -0.06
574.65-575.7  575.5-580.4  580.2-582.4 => 0.06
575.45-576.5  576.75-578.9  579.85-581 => 0.07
